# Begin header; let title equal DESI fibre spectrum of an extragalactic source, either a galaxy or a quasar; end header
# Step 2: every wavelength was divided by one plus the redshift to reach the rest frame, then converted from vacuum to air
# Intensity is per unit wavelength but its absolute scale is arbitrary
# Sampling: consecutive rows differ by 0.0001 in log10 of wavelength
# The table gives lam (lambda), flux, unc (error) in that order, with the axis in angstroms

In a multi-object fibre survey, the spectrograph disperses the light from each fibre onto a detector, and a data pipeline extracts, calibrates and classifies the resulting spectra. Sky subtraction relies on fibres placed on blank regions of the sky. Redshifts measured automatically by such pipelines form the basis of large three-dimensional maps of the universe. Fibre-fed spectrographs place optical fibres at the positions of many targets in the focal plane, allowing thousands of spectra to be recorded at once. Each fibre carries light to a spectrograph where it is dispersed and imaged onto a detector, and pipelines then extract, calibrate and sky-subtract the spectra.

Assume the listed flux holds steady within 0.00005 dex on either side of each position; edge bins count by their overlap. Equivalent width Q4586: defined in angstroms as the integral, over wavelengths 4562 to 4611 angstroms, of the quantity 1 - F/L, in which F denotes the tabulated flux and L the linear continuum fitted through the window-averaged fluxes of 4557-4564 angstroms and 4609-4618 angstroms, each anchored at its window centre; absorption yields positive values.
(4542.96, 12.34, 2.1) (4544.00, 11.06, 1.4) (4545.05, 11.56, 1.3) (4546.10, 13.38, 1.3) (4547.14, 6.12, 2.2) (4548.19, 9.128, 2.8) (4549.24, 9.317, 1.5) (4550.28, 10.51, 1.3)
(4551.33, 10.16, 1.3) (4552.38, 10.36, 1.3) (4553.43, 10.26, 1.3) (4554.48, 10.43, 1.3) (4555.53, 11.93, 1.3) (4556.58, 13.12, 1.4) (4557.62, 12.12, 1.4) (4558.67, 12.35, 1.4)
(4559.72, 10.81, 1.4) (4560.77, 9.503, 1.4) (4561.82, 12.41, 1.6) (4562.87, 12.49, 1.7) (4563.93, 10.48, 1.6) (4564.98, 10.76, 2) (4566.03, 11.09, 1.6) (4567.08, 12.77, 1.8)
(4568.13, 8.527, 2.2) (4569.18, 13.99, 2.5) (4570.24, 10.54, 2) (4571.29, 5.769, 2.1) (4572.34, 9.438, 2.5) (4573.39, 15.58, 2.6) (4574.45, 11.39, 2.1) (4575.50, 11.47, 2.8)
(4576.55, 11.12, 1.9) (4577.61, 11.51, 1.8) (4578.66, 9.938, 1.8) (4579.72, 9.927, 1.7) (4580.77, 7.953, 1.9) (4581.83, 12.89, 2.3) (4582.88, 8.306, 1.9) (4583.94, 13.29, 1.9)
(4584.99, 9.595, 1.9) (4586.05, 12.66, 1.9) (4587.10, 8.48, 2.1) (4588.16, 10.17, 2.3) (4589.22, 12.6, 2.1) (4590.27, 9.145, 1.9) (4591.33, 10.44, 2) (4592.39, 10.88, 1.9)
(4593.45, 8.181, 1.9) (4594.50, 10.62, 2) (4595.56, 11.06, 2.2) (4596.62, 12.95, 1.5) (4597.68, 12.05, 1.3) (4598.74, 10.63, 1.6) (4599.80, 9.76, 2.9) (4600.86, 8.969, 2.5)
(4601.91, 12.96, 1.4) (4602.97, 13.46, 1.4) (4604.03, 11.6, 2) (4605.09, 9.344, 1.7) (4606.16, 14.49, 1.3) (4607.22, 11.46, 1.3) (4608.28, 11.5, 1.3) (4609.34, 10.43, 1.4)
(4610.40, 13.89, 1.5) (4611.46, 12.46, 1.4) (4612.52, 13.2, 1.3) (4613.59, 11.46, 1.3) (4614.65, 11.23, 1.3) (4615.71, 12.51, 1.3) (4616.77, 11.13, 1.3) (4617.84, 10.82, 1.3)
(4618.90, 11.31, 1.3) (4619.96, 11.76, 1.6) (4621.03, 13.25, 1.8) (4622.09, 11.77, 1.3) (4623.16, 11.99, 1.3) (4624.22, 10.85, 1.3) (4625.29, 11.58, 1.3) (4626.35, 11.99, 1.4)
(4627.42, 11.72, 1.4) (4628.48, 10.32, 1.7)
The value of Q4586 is 3.0 angstroms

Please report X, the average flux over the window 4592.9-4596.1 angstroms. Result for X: 9.97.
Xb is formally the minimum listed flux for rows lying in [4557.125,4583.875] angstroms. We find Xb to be 5.769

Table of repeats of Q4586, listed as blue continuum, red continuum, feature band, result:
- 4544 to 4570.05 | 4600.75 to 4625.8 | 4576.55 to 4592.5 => 1.23 angstroms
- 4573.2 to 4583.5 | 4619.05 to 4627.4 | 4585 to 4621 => 0.27 angstroms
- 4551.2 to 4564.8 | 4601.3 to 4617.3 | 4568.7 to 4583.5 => 1.08 angstroms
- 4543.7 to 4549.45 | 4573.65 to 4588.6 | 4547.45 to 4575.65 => -1.59 angstroms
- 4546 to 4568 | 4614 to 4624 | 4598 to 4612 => -0.11 angstroms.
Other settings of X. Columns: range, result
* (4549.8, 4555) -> 10.3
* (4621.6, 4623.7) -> 11.9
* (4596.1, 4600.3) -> 11.3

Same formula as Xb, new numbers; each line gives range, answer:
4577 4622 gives 7.953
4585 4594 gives 8.181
